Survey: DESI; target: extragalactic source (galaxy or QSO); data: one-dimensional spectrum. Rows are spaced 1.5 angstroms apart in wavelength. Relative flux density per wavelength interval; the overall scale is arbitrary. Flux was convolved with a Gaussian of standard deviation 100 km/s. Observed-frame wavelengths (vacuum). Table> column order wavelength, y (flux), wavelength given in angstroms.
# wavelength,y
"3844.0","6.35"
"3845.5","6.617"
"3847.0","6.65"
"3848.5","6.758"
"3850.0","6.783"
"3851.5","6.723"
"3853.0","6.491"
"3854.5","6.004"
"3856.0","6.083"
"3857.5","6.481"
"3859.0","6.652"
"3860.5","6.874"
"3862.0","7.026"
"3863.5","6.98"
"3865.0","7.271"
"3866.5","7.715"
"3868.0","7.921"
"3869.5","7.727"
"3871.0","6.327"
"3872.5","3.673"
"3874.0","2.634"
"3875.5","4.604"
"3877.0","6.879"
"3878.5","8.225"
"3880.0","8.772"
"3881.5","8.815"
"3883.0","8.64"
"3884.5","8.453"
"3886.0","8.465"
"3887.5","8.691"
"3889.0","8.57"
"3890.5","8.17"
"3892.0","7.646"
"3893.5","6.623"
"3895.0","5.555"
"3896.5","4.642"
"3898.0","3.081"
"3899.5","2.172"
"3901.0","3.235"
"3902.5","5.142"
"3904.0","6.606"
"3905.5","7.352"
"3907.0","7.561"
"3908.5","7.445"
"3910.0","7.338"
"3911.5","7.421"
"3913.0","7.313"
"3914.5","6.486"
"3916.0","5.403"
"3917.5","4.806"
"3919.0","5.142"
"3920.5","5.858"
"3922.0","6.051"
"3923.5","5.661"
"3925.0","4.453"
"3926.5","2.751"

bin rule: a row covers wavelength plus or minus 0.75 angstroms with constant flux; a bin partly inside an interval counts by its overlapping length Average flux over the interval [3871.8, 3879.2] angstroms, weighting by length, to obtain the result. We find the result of 5.19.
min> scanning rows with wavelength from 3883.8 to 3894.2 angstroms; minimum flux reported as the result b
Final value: 6.623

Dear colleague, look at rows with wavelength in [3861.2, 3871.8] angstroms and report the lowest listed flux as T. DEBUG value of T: 6.327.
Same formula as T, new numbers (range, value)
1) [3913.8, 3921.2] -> 4.806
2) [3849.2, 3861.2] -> 6.004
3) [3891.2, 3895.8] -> 5.555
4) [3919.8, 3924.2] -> 5.661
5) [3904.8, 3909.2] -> 7.352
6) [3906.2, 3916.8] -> 5.403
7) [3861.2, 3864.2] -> 6.98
